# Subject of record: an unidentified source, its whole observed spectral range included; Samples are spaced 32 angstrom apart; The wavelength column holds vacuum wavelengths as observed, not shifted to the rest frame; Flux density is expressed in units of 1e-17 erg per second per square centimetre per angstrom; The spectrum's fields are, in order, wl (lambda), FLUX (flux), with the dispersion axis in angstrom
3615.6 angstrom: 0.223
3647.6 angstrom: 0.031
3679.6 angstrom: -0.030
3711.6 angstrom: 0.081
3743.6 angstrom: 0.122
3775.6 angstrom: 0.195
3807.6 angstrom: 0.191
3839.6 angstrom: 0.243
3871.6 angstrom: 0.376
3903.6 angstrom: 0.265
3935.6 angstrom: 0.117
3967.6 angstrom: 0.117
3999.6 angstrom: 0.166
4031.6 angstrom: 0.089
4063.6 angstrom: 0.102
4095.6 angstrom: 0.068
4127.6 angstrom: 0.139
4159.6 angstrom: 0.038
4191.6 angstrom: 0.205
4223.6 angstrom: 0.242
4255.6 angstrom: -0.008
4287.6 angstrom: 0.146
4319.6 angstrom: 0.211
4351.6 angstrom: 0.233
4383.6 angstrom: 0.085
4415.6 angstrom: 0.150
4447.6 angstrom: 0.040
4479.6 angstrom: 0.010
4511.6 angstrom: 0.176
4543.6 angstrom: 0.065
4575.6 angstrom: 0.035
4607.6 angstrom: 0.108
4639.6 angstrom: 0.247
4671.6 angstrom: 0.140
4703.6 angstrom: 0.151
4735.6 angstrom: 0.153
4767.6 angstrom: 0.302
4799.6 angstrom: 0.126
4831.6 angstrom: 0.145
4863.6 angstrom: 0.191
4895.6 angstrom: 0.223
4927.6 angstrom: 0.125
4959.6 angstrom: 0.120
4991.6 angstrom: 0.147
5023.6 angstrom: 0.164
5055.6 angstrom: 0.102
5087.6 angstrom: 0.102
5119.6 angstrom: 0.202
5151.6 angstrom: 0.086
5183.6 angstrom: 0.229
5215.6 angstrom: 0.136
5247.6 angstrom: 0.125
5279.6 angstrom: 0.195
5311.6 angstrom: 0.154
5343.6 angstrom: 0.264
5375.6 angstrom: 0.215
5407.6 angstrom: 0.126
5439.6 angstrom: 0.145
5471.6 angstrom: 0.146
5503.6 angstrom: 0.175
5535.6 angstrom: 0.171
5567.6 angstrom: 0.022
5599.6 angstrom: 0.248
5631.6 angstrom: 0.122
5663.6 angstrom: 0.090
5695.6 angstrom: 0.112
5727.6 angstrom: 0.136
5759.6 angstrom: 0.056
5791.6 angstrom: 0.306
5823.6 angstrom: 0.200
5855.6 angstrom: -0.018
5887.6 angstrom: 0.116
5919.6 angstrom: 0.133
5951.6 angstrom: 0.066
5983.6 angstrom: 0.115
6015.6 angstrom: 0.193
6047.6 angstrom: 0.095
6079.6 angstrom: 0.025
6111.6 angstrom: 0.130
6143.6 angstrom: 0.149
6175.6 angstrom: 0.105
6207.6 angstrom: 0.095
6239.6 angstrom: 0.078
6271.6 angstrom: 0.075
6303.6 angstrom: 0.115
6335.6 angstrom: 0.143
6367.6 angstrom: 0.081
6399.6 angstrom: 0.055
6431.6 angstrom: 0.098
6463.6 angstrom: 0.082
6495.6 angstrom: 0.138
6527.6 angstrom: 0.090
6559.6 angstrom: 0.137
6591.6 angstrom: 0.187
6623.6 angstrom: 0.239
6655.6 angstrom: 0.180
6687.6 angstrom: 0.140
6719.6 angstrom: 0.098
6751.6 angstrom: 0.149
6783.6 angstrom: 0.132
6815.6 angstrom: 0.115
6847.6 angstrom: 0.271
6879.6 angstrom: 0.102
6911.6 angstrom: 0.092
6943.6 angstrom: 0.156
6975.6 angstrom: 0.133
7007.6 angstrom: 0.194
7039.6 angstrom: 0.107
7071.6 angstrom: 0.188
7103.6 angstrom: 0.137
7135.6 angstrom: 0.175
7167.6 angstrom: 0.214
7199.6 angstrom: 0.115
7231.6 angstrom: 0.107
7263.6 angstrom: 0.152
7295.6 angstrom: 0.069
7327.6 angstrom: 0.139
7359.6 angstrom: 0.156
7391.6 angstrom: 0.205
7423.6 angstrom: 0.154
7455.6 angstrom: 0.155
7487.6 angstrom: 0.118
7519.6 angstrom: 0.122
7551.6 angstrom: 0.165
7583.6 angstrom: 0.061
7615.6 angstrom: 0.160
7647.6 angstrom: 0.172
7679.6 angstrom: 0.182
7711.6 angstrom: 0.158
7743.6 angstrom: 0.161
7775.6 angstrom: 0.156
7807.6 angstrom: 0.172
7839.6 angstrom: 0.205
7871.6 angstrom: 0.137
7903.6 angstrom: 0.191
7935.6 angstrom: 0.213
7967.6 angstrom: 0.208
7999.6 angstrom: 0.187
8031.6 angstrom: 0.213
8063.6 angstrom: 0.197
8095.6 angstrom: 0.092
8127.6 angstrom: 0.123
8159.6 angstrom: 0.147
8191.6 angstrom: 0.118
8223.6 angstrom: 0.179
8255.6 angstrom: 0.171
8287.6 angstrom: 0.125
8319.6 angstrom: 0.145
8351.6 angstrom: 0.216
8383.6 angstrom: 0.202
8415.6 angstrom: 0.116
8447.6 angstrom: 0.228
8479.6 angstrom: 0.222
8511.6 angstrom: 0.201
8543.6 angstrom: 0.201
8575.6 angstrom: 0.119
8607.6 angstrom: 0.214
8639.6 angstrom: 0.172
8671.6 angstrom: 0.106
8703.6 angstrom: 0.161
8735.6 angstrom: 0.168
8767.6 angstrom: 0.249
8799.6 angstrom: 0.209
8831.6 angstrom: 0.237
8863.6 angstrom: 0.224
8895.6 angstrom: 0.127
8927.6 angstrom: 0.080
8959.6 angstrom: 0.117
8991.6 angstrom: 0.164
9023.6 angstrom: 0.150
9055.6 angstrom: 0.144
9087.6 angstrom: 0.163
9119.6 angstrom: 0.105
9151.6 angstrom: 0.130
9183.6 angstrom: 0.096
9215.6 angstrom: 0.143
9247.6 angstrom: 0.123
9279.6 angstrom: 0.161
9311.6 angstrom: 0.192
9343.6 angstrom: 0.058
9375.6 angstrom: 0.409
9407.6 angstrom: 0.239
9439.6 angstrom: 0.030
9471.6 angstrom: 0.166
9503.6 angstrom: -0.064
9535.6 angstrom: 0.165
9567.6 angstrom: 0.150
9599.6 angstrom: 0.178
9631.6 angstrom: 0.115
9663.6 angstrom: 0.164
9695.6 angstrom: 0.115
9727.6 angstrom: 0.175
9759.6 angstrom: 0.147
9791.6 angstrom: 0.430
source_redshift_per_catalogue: 0.772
